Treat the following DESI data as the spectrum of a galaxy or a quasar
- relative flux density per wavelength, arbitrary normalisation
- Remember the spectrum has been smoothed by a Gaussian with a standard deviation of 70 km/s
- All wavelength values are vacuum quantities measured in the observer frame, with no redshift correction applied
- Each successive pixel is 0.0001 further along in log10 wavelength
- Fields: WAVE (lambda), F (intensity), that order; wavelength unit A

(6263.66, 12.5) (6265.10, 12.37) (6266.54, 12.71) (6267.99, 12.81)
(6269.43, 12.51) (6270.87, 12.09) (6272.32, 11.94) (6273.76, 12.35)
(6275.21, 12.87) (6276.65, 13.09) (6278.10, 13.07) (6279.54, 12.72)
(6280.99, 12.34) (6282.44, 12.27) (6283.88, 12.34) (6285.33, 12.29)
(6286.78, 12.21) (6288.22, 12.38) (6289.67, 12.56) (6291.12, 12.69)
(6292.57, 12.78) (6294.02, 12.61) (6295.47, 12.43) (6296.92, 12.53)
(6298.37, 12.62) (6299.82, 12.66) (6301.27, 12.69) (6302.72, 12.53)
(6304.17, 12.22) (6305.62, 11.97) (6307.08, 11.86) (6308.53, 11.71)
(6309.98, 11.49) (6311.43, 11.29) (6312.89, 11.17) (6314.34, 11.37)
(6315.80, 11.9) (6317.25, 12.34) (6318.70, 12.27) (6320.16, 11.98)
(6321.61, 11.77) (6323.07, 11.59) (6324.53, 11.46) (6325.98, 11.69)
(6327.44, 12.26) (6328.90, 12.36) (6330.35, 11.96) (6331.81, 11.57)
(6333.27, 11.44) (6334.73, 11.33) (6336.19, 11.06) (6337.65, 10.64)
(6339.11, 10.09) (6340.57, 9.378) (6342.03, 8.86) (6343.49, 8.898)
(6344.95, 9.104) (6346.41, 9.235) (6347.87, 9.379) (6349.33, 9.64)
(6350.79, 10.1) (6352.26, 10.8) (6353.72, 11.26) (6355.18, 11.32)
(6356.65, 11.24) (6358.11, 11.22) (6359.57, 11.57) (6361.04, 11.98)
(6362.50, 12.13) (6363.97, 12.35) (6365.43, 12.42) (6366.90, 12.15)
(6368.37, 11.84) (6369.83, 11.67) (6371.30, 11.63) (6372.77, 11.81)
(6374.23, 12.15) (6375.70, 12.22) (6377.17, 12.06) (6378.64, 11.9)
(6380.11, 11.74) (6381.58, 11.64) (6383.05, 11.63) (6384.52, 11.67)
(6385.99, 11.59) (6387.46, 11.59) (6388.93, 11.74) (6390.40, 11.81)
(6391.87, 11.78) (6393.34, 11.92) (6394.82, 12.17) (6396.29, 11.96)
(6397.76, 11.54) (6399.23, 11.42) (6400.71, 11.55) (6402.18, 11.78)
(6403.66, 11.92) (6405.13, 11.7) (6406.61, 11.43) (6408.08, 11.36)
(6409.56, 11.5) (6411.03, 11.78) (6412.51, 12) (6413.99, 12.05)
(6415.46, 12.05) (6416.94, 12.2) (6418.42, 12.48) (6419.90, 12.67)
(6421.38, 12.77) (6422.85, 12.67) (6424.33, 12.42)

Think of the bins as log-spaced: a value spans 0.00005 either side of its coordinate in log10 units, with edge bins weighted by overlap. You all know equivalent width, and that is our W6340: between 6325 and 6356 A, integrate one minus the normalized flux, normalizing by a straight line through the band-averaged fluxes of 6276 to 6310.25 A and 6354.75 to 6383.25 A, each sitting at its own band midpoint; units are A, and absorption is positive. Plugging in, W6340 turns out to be 3.8 A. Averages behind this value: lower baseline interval 12.4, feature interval 10.6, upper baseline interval 11.8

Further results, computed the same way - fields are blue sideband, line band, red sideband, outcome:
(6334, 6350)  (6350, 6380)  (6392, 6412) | -3.33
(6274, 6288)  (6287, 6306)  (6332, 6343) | -0.86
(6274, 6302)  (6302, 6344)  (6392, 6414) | 3.13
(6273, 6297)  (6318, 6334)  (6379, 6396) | 0.51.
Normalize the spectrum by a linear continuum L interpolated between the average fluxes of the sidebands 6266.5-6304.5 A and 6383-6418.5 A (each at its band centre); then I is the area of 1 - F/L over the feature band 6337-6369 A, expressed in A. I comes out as 3.6 A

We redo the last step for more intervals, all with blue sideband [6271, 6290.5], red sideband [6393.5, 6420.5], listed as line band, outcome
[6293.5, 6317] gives 0.56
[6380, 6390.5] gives 0.26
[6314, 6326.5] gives 0.46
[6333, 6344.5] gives 1.94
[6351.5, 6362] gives 0.65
